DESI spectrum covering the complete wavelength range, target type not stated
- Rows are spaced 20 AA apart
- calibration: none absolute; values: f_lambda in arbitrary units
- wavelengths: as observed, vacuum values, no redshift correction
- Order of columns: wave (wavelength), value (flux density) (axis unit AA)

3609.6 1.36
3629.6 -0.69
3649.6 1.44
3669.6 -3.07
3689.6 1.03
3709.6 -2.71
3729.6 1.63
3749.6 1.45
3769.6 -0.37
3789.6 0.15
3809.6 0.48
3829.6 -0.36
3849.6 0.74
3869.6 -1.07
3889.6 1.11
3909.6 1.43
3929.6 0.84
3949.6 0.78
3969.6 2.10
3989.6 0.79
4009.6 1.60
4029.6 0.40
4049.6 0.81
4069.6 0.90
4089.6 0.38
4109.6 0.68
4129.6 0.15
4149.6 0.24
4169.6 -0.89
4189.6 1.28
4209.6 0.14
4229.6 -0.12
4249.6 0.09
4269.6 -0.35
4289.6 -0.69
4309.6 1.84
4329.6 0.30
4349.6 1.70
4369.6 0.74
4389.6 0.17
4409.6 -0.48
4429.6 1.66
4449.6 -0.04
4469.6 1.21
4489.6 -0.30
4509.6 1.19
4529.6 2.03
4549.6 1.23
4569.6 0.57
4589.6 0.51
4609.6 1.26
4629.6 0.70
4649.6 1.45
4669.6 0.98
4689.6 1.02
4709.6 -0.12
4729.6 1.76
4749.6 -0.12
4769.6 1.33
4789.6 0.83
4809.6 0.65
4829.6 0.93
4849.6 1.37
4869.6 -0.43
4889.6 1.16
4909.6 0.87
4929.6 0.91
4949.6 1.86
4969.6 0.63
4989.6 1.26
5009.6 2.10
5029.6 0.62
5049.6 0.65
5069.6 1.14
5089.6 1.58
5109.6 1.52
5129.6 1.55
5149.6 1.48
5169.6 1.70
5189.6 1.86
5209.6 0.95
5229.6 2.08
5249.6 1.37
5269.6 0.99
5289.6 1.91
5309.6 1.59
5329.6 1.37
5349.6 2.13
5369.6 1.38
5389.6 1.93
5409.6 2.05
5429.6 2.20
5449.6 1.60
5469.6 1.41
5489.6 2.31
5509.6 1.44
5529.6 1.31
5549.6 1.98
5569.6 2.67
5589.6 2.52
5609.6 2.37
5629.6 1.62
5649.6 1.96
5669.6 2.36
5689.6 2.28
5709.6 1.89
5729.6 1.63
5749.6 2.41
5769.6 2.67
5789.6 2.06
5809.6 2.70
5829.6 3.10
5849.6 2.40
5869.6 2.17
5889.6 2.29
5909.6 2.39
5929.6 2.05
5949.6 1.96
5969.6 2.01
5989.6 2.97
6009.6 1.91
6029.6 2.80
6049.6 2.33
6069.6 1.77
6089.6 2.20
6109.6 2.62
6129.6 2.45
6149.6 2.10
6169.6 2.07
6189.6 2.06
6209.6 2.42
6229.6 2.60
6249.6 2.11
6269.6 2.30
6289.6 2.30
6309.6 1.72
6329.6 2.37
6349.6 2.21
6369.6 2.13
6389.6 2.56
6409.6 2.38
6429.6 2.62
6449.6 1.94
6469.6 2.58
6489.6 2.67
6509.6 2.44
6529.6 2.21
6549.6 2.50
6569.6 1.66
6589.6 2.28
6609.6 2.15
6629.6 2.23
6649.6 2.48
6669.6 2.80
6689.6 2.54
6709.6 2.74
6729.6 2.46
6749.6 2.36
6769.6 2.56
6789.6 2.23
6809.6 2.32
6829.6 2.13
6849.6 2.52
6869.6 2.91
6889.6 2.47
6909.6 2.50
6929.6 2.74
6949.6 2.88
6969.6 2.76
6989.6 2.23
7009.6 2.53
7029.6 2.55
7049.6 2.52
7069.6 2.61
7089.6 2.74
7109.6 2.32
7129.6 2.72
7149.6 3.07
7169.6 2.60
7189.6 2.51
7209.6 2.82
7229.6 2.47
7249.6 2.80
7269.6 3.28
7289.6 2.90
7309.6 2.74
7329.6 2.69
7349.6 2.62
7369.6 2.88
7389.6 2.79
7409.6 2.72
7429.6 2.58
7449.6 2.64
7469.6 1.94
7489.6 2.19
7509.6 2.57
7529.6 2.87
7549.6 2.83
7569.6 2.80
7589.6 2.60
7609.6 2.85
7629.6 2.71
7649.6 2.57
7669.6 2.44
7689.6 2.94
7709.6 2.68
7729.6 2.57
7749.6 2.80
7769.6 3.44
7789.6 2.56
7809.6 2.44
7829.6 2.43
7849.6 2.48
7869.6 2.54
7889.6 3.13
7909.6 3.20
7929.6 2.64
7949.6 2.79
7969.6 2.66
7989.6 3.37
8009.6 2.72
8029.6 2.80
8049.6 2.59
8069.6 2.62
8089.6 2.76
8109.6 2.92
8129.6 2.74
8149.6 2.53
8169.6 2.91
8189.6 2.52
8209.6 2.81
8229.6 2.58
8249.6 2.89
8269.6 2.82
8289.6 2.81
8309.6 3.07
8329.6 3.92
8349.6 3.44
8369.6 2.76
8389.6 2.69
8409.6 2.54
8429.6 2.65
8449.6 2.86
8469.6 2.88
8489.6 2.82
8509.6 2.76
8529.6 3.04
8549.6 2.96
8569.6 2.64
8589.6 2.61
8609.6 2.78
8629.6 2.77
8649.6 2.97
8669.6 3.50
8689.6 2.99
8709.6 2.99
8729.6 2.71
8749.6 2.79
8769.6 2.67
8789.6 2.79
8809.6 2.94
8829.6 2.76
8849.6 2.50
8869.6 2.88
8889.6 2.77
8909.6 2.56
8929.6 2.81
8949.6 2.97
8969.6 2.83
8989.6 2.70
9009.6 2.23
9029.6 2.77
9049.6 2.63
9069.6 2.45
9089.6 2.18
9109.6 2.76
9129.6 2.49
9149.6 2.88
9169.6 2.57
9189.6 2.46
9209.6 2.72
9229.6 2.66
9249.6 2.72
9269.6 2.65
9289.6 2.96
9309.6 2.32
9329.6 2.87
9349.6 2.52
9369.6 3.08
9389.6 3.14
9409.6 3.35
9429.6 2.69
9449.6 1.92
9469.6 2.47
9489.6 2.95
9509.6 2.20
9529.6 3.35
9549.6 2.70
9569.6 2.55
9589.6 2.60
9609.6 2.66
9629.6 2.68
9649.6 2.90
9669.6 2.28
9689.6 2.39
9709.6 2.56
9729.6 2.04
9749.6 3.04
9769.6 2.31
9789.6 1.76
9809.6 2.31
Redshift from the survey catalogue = 0.269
